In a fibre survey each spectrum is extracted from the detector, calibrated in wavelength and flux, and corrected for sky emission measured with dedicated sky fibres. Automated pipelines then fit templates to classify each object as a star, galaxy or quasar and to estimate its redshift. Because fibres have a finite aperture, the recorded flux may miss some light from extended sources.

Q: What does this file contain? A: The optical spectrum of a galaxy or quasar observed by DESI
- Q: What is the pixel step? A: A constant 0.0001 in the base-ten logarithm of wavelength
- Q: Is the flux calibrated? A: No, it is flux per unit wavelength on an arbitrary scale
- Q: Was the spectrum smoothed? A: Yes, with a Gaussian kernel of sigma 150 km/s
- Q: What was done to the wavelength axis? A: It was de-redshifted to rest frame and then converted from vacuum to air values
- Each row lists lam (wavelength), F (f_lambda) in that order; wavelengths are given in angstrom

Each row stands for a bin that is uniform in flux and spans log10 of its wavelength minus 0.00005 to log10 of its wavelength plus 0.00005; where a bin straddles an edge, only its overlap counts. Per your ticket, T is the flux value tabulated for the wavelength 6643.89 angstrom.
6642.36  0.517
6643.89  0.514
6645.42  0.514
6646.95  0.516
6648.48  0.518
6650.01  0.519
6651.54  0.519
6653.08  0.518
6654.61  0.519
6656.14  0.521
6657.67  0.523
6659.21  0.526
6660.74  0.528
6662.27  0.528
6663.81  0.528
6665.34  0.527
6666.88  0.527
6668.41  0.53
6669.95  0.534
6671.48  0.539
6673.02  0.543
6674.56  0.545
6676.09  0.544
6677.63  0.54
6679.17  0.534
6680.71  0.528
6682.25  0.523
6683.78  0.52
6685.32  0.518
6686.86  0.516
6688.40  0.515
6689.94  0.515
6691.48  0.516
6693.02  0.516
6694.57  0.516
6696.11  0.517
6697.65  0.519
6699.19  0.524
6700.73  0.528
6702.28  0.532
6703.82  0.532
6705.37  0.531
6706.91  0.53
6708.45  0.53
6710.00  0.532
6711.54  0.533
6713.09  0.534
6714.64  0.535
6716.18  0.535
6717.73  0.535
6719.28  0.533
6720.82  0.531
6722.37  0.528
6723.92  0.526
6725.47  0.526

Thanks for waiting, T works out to 0.514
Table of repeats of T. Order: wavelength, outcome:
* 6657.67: 0.523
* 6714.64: 0.535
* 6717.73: 0.535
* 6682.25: 0.523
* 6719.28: 0.533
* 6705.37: 0.531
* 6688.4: 0.515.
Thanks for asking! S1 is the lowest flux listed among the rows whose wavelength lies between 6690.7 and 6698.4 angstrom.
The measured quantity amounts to 0.516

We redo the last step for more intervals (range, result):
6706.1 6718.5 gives 0.53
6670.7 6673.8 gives 0.539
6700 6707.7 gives 0.528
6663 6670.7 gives 0.527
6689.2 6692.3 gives 0.515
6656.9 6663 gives 0.523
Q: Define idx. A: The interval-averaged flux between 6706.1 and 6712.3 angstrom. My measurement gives 0.532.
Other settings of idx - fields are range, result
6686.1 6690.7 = 0.515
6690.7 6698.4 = 0.517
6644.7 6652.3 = 0.517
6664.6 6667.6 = 0.526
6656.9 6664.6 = 0.527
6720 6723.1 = 0.53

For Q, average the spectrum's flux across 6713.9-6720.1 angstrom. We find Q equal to 0.535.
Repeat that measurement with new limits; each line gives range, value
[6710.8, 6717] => 0.534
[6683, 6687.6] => 0.519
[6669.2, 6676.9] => 0.541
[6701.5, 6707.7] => 0.531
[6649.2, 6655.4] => 0.519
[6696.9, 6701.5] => 0.524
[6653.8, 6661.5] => 0.524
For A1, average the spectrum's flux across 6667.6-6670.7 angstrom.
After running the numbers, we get 0.532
